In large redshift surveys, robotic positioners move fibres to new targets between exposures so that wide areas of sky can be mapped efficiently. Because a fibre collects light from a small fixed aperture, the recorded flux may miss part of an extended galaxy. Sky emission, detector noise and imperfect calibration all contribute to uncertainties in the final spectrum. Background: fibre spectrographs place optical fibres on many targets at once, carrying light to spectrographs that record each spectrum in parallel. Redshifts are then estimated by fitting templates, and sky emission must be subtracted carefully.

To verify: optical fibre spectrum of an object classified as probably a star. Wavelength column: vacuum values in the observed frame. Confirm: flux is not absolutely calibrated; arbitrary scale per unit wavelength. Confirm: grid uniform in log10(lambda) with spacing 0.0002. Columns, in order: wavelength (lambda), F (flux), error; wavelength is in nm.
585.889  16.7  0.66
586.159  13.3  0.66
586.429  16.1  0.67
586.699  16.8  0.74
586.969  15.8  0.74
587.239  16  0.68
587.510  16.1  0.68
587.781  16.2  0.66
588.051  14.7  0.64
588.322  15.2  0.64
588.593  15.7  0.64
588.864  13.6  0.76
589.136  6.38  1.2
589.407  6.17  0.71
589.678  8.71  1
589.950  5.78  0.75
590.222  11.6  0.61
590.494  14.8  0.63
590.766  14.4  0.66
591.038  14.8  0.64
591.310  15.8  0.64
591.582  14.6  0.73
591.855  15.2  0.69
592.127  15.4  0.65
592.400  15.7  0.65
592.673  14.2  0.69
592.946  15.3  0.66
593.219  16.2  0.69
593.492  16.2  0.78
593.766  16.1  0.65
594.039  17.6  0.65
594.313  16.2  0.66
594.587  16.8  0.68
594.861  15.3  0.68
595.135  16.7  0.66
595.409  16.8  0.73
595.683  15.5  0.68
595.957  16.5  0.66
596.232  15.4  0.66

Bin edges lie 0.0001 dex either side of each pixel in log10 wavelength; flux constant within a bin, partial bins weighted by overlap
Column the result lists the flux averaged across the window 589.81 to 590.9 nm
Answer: 11.6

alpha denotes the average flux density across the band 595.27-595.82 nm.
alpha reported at 16.2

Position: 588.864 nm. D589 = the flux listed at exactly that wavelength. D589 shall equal 13.6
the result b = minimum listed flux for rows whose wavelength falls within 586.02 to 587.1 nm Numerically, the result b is 13.3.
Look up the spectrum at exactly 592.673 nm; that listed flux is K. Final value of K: 14.2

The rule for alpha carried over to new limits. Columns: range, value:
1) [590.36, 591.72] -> 14.9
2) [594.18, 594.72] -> 16.5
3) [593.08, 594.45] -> 16.5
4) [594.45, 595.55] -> 16.4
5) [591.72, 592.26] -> 15.3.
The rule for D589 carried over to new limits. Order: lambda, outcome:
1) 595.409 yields 16.8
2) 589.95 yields 5.78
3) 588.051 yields 14.7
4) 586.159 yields 13.3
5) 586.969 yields 15.8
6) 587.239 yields 16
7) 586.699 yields 16.8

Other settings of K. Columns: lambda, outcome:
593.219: 16.2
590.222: 11.6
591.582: 14.6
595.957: 16.5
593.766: 16.1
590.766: 14.4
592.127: 15.4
